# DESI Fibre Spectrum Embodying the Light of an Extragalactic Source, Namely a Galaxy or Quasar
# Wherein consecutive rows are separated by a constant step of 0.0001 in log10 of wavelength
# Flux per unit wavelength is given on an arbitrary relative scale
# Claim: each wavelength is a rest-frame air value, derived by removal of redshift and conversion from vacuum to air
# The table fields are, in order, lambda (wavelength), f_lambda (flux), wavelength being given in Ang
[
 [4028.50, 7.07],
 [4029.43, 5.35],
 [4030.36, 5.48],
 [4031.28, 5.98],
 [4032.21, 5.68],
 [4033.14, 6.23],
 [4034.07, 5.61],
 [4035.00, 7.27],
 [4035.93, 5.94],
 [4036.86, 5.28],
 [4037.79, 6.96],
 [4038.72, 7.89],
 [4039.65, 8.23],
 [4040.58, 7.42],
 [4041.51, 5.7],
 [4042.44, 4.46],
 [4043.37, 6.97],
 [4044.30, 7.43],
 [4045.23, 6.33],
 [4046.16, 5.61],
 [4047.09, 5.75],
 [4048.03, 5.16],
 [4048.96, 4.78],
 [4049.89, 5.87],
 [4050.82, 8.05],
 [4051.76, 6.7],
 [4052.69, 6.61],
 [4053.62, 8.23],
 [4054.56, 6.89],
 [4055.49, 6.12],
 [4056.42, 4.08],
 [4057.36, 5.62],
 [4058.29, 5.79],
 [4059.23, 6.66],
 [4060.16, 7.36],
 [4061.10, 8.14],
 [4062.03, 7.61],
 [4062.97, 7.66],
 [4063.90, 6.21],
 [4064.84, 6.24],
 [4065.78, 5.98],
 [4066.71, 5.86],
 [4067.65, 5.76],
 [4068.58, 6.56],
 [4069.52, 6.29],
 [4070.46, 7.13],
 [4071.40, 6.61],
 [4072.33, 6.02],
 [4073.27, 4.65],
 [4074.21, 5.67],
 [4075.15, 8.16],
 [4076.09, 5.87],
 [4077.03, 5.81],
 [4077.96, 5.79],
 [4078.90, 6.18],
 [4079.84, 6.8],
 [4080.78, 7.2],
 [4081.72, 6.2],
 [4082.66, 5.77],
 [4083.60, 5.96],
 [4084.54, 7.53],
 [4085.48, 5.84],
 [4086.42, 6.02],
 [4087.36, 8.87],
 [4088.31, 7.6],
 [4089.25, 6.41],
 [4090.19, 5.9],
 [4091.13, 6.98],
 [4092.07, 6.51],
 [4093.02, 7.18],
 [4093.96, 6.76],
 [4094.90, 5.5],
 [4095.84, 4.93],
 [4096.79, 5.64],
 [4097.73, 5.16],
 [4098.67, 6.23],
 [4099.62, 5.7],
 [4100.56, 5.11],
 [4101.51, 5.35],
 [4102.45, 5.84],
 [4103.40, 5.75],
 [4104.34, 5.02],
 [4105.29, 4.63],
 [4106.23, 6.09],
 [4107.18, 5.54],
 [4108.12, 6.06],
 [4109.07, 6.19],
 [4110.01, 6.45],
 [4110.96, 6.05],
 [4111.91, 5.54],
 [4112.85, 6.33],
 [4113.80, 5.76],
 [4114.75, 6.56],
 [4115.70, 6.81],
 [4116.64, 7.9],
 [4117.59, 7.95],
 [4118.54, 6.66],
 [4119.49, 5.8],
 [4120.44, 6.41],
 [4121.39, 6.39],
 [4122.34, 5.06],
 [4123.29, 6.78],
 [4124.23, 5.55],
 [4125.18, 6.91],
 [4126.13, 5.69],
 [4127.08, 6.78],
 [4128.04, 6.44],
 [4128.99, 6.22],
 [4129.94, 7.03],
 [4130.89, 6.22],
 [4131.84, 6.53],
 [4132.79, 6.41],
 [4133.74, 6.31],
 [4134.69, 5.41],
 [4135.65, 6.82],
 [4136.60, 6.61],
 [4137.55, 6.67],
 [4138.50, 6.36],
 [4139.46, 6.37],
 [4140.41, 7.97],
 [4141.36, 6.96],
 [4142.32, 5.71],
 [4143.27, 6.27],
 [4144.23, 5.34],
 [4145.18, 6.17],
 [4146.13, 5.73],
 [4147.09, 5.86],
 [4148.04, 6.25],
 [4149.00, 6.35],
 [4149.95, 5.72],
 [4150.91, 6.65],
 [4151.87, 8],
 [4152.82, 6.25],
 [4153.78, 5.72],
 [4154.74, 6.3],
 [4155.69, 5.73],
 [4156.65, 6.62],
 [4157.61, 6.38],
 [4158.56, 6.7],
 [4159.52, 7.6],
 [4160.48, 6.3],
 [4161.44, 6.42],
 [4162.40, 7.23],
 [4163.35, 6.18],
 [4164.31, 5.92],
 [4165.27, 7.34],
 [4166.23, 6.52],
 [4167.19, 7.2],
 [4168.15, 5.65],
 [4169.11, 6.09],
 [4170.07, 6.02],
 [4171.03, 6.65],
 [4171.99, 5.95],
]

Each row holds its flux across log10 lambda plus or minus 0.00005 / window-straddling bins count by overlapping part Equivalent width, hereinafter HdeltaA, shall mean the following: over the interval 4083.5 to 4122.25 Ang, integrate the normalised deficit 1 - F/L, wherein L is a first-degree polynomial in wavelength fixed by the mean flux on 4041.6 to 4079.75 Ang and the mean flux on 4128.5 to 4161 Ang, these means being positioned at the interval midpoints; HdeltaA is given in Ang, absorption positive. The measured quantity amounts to 0.91 Ang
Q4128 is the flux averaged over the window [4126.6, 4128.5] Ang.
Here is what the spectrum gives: 6.58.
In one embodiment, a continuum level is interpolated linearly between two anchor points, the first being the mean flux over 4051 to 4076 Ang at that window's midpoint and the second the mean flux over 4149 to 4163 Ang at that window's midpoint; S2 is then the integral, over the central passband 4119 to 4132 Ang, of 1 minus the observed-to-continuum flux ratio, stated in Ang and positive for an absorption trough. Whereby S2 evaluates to 0.5 Ang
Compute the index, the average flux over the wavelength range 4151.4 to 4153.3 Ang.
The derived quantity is 7.14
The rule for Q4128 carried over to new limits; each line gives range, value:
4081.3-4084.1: 5.99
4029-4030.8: 5.41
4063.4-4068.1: 6.02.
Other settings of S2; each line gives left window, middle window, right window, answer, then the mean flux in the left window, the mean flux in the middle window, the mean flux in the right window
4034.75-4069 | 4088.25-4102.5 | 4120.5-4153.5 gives 0.9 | 6.46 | 6.01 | 6.34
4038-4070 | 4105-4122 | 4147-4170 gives 0.5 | 6.48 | 6.29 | 6.46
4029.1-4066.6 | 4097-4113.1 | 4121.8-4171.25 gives 1.7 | 6.38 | 5.7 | 6.38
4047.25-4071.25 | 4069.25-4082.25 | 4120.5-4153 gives 0.2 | 6.45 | 6.31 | 6.35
